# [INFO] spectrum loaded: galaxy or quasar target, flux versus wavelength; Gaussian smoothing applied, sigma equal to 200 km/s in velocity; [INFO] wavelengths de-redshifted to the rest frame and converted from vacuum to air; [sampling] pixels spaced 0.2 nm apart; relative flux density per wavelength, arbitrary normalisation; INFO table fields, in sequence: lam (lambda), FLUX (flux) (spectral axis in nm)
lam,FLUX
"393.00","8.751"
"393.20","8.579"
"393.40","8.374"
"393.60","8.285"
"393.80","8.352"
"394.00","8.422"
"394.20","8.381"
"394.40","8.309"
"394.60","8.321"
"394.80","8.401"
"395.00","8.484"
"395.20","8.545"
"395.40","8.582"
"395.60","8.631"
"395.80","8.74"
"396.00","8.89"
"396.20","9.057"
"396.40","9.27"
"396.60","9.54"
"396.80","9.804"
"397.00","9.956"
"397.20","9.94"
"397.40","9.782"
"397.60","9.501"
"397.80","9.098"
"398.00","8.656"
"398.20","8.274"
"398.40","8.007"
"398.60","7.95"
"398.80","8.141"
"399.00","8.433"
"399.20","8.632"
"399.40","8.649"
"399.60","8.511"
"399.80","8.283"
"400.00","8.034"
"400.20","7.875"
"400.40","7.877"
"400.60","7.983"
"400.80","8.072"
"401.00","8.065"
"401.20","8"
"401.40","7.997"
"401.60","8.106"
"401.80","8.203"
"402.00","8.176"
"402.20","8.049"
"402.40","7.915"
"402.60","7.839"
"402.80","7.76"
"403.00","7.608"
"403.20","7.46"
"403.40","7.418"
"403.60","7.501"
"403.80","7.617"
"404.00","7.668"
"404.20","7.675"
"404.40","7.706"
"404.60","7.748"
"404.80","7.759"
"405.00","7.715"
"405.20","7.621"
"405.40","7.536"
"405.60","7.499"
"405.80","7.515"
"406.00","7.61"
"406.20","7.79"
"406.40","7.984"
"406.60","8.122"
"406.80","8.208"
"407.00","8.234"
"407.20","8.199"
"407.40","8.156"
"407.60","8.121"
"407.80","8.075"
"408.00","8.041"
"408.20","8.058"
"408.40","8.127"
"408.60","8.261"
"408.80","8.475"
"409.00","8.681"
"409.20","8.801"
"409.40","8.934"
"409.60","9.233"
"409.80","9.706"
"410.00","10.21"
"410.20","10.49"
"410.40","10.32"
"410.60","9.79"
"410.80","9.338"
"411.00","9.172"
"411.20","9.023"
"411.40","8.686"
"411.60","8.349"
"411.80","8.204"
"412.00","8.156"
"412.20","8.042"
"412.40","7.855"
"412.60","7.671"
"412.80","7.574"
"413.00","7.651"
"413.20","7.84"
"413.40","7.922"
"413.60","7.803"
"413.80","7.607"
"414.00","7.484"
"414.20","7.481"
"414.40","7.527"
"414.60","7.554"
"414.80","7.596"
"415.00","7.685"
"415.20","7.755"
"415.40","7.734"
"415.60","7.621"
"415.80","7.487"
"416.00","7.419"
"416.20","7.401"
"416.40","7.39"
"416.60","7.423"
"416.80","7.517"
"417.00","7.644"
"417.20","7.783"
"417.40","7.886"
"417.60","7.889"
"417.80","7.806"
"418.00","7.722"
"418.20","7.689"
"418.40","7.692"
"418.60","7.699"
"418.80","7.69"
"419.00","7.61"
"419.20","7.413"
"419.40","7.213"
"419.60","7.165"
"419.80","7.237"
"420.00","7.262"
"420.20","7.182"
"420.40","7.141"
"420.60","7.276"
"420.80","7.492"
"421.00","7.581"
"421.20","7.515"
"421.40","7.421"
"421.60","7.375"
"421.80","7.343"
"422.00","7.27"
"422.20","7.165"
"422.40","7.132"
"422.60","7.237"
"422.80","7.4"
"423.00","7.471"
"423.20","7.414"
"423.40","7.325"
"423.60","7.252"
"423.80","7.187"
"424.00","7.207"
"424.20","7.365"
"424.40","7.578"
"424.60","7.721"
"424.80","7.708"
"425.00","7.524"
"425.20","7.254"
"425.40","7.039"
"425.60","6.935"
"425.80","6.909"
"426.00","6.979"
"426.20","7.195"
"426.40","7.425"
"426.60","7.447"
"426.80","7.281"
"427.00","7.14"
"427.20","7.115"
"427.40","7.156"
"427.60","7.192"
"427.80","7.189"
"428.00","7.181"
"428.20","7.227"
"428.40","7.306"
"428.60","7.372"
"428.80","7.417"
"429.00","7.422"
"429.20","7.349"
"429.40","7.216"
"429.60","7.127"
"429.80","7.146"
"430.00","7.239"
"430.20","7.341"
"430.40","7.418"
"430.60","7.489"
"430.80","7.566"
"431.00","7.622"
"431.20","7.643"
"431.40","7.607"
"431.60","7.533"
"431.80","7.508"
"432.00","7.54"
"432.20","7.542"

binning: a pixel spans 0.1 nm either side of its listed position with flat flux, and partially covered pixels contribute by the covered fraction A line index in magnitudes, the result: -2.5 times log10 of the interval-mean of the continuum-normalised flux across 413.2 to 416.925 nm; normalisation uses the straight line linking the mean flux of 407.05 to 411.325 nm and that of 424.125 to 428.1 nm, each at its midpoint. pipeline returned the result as 0.10 mag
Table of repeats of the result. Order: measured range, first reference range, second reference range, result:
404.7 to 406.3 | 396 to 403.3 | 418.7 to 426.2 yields 0.07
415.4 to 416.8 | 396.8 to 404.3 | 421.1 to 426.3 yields 0.02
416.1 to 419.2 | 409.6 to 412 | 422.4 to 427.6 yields 0.09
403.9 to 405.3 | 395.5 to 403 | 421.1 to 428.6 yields 0.08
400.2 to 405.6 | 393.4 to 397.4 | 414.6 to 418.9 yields 0.08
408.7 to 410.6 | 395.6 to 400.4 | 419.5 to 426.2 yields -0.17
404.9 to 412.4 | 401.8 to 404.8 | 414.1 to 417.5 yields -0.11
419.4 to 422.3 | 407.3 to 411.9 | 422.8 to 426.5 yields 0.06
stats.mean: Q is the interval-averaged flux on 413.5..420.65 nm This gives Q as 7.54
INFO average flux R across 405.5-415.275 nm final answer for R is 8.3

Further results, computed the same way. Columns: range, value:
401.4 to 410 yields 8.05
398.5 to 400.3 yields 8.28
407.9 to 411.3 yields 9.1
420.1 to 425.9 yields 7.32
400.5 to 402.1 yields 8.08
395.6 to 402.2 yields 8.6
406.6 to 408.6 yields 8.14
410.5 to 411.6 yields 9.12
